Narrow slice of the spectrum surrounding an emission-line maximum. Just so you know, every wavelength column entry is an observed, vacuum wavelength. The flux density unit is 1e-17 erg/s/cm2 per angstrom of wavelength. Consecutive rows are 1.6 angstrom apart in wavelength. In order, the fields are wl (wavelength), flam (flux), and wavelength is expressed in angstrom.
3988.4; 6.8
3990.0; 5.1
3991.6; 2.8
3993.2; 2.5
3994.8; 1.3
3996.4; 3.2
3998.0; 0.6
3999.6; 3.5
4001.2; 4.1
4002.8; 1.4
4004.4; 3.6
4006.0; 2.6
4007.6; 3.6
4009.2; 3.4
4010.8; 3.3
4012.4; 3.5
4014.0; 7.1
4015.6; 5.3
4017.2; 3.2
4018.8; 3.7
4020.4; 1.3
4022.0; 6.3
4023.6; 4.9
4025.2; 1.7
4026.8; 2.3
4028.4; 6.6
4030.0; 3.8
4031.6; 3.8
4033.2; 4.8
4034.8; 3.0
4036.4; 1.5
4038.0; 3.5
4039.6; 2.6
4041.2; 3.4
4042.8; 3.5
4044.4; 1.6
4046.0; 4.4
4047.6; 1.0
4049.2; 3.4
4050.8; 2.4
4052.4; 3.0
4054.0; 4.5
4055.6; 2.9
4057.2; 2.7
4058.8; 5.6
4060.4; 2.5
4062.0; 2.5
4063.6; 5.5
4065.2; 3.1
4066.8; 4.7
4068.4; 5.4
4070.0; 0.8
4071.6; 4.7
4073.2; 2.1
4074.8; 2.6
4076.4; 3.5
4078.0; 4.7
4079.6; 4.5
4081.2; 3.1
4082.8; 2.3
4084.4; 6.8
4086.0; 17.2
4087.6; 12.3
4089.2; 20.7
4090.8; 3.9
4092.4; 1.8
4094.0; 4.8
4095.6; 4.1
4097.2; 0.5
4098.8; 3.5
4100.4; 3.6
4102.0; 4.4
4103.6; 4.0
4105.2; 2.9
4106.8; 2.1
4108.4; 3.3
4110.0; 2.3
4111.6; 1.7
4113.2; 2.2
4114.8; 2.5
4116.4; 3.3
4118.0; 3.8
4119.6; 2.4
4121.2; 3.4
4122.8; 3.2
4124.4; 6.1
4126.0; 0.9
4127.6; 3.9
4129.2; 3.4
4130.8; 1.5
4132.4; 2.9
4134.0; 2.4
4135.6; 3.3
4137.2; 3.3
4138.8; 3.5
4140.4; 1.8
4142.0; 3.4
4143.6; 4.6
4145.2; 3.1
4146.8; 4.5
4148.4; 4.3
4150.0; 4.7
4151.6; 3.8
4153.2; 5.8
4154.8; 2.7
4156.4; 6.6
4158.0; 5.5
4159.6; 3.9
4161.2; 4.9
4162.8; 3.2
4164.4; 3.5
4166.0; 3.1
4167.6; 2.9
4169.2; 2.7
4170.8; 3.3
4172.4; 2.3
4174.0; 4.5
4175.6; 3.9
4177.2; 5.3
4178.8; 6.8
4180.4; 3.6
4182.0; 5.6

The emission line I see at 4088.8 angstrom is [O II] 3727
